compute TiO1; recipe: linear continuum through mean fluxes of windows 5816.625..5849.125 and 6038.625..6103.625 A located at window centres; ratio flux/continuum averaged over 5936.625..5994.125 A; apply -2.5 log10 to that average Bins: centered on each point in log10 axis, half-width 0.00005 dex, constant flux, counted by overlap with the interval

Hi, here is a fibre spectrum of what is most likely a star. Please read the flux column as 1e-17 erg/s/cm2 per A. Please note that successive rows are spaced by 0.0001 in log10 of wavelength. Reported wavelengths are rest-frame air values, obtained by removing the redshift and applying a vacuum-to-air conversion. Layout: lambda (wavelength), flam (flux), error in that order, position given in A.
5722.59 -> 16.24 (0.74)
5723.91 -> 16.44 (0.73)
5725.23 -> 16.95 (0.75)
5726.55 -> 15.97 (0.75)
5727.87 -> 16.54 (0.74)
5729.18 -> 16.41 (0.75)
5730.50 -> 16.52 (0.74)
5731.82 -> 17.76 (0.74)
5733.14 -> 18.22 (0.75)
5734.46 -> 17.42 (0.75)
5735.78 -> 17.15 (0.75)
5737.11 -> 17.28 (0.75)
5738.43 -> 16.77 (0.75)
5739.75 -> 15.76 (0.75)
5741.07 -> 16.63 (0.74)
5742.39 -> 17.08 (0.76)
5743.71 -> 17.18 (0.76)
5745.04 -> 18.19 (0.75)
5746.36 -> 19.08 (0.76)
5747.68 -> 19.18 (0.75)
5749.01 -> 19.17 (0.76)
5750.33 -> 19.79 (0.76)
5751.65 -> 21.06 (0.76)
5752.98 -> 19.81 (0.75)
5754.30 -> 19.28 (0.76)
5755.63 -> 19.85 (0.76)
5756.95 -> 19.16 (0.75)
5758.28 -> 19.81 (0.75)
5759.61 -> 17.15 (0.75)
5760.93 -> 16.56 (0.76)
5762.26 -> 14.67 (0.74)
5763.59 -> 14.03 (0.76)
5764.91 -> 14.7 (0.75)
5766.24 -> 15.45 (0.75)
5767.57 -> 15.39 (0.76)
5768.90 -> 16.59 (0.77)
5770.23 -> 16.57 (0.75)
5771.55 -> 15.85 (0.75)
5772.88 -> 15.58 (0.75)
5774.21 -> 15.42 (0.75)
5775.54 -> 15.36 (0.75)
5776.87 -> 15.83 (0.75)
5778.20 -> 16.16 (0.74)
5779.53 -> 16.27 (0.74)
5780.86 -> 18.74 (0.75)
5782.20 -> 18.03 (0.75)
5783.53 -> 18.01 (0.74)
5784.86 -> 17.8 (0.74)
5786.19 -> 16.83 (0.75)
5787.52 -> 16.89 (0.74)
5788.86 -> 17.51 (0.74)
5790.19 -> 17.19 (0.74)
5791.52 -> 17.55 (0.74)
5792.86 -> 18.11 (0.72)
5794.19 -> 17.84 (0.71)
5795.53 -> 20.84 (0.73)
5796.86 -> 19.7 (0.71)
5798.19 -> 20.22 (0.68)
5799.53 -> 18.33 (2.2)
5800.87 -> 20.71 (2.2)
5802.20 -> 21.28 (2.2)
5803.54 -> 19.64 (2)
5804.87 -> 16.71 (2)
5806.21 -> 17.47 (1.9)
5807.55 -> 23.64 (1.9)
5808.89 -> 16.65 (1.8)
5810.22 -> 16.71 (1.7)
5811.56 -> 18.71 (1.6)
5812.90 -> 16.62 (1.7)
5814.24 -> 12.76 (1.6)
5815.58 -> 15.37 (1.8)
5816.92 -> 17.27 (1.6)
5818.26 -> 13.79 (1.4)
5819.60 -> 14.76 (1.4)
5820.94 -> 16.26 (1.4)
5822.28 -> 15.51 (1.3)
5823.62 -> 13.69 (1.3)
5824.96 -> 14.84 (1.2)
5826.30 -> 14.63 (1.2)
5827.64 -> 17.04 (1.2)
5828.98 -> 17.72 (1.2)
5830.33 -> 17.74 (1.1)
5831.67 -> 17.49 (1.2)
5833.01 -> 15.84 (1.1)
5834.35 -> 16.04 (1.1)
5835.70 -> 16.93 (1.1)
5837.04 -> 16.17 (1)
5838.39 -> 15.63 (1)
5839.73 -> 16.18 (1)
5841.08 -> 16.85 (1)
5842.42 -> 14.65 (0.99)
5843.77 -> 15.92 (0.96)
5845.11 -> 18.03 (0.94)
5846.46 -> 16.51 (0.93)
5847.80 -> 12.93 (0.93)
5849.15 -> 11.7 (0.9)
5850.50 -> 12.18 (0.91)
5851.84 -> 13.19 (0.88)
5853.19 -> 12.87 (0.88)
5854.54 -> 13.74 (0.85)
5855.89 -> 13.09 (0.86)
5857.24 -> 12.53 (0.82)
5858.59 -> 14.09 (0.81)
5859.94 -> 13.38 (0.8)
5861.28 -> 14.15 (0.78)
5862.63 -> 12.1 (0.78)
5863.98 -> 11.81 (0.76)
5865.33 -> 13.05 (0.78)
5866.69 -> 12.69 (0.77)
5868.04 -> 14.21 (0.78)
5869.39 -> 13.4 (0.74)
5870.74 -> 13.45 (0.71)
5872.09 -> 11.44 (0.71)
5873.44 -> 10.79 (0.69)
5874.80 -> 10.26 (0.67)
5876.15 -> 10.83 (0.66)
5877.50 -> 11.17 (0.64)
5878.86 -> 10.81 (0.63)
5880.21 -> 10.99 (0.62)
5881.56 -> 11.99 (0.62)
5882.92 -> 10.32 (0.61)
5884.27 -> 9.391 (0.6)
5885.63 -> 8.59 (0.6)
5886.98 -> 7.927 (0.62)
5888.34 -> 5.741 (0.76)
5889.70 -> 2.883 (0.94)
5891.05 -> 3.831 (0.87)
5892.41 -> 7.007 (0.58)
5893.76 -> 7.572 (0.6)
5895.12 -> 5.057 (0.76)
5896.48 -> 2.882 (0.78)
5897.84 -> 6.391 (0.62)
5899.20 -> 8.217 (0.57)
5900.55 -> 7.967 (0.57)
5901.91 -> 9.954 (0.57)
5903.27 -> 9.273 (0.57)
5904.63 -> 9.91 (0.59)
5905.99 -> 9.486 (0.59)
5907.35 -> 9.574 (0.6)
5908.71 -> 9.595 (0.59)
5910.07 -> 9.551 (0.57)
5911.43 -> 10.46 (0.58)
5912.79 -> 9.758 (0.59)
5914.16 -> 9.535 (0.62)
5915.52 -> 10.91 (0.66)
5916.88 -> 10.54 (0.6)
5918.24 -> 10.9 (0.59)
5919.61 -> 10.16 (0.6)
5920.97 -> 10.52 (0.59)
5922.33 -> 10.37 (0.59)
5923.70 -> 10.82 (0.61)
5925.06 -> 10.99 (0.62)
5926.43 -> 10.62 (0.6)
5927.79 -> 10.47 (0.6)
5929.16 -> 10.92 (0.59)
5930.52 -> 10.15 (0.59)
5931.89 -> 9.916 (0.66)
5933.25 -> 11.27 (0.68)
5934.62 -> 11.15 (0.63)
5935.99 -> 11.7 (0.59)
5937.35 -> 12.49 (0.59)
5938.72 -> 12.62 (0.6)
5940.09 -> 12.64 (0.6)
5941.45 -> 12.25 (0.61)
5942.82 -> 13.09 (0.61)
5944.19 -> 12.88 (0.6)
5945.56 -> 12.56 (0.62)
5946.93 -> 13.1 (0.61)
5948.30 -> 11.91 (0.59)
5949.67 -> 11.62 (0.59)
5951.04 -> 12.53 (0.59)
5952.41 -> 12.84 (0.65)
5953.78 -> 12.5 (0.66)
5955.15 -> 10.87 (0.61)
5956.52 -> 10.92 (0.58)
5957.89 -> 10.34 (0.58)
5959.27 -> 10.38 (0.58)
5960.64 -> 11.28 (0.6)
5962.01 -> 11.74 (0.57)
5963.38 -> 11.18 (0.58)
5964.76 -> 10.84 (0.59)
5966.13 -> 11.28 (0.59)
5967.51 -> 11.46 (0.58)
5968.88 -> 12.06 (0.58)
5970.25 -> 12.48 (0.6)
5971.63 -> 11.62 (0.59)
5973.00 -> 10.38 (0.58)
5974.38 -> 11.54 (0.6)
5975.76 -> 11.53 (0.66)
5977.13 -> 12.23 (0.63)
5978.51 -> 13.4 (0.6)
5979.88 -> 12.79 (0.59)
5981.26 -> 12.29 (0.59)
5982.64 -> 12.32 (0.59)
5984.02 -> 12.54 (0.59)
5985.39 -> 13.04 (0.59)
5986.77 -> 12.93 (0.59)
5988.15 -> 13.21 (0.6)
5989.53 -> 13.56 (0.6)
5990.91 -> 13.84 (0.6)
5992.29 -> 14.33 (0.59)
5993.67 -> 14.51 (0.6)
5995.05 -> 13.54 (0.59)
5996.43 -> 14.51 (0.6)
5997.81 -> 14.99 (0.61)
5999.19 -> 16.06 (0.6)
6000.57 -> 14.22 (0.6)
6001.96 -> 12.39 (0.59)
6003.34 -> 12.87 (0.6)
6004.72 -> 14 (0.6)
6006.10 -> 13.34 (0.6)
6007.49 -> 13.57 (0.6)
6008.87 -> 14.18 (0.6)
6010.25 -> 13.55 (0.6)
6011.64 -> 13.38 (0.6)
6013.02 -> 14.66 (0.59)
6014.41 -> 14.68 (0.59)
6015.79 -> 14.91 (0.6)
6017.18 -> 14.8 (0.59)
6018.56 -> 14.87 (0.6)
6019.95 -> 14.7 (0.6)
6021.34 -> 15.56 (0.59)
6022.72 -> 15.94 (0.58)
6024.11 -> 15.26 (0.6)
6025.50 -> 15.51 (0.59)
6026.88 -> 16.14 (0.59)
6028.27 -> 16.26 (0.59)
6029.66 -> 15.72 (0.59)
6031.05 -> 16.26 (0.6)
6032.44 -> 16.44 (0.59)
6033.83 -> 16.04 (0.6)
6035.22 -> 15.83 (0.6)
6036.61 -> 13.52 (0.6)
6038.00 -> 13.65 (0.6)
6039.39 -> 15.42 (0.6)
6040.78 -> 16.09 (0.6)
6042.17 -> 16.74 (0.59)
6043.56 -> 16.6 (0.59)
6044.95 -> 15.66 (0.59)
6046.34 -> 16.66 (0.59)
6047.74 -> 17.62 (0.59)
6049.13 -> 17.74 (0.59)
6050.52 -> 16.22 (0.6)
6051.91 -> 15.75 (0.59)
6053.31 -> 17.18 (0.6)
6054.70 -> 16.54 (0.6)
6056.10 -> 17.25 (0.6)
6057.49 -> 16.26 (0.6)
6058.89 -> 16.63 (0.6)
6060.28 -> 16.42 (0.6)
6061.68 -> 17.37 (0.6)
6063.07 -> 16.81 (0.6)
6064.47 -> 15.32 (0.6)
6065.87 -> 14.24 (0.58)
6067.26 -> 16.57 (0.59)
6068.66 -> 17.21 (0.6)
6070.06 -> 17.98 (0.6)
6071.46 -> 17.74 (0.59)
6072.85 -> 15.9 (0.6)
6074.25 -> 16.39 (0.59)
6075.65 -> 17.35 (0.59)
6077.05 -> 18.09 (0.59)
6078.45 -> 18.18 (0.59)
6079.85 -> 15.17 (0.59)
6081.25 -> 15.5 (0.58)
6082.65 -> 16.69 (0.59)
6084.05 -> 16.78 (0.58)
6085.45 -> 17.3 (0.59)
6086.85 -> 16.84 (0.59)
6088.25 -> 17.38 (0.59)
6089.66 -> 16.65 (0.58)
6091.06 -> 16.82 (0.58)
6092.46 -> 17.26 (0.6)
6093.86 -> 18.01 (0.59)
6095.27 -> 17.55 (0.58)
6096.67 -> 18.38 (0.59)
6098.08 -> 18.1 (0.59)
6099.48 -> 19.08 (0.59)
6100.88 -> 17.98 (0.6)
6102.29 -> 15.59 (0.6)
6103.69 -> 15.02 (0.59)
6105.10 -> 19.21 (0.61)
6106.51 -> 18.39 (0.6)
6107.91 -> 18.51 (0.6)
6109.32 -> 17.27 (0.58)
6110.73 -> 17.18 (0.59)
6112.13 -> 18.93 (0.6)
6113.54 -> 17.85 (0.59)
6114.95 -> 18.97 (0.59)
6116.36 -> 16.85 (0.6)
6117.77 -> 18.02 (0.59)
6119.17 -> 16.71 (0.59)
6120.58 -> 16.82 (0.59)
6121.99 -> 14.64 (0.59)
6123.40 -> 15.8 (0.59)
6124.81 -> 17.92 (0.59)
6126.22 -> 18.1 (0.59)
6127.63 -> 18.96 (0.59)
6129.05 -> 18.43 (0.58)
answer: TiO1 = 0.32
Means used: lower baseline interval 15.8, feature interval 12.2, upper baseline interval 16.8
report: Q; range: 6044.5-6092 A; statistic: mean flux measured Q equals 16.7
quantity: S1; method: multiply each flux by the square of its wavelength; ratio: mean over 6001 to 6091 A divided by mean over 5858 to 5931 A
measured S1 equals 1.7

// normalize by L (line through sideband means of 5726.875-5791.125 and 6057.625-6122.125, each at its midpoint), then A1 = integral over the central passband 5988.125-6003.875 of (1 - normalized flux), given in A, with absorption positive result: 2.9 A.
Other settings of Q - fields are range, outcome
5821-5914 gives 11.9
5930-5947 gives 12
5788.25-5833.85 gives 17.4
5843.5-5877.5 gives 13.1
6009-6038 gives 15.1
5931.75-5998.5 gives 12.3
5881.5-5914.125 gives 8.01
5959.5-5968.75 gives 11.3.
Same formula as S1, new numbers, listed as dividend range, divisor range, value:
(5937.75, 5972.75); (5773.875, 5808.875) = 0.69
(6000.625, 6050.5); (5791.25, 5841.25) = 0.95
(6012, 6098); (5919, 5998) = 1.41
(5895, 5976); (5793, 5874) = 0.71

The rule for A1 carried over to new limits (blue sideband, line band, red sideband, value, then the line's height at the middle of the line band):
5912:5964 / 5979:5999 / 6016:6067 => 0.2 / 13.6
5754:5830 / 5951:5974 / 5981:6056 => 6.0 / 15.4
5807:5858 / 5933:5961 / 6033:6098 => 7.2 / 16.1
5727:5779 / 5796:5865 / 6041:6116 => 5.0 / 17.2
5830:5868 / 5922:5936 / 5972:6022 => 3.3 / 14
